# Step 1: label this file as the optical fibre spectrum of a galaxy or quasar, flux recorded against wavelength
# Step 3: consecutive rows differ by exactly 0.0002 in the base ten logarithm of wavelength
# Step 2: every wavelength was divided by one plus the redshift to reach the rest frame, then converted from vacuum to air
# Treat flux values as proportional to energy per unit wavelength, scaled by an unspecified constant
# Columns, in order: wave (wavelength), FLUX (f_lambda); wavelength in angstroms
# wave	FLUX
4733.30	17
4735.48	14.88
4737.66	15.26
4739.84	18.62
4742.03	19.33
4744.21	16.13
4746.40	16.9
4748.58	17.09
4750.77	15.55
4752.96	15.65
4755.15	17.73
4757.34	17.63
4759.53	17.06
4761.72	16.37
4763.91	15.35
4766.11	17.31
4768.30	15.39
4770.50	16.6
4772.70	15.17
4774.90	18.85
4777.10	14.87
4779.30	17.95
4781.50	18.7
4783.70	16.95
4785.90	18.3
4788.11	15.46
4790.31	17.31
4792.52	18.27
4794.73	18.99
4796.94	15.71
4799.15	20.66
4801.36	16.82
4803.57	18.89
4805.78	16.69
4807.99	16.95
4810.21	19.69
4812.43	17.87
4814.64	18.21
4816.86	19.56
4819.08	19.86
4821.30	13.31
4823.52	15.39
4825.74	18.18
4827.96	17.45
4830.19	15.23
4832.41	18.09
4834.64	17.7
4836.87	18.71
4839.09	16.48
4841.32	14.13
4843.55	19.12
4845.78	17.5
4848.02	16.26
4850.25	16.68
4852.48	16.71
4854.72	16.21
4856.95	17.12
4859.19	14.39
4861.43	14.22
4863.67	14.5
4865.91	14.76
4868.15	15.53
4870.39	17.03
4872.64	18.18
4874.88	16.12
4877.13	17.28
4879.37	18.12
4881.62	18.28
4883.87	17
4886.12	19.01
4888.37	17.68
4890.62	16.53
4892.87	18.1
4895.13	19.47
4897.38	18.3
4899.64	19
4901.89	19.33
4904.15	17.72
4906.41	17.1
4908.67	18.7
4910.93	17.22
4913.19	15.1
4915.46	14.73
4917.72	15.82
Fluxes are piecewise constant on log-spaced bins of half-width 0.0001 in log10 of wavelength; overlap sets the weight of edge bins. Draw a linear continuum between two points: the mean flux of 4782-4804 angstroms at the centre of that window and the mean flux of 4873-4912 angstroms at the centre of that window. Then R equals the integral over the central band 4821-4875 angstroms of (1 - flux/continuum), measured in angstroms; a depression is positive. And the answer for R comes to 4.4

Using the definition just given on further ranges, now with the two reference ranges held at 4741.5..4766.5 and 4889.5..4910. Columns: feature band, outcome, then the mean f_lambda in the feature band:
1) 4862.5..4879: 1.5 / 16.3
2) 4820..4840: 0.9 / 16.8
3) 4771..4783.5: 0.0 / 17.1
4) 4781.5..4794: -0.2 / 17.4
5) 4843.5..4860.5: 1.1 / 16.6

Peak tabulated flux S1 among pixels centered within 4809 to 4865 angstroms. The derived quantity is 19.86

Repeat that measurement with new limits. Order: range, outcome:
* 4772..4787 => 18.85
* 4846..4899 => 19.47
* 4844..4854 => 17.5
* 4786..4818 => 20.66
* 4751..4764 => 17.73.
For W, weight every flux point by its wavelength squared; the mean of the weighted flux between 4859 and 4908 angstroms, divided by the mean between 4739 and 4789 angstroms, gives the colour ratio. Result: 1.1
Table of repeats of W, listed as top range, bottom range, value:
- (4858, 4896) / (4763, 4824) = 1.00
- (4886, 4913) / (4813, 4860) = 1.09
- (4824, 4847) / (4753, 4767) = 1.06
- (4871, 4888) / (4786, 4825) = 1.03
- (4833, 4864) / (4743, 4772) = 1.04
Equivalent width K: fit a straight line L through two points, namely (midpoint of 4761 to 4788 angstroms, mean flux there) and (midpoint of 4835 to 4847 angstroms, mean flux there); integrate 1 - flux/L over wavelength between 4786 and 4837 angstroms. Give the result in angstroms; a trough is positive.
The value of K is -1.76 angstroms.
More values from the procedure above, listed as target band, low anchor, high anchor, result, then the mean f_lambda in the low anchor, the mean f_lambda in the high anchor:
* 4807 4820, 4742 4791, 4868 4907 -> -1.1 angstroms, 16.8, 17.8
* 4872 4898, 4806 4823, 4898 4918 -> -0.6 angstroms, 17.8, 17.3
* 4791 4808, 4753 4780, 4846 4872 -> -1.6 angstroms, 16.6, 15.9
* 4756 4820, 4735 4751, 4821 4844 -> -2.6 angstroms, 16.9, 16.8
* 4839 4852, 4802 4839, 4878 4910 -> 0.8 angstroms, 17.6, 18.2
